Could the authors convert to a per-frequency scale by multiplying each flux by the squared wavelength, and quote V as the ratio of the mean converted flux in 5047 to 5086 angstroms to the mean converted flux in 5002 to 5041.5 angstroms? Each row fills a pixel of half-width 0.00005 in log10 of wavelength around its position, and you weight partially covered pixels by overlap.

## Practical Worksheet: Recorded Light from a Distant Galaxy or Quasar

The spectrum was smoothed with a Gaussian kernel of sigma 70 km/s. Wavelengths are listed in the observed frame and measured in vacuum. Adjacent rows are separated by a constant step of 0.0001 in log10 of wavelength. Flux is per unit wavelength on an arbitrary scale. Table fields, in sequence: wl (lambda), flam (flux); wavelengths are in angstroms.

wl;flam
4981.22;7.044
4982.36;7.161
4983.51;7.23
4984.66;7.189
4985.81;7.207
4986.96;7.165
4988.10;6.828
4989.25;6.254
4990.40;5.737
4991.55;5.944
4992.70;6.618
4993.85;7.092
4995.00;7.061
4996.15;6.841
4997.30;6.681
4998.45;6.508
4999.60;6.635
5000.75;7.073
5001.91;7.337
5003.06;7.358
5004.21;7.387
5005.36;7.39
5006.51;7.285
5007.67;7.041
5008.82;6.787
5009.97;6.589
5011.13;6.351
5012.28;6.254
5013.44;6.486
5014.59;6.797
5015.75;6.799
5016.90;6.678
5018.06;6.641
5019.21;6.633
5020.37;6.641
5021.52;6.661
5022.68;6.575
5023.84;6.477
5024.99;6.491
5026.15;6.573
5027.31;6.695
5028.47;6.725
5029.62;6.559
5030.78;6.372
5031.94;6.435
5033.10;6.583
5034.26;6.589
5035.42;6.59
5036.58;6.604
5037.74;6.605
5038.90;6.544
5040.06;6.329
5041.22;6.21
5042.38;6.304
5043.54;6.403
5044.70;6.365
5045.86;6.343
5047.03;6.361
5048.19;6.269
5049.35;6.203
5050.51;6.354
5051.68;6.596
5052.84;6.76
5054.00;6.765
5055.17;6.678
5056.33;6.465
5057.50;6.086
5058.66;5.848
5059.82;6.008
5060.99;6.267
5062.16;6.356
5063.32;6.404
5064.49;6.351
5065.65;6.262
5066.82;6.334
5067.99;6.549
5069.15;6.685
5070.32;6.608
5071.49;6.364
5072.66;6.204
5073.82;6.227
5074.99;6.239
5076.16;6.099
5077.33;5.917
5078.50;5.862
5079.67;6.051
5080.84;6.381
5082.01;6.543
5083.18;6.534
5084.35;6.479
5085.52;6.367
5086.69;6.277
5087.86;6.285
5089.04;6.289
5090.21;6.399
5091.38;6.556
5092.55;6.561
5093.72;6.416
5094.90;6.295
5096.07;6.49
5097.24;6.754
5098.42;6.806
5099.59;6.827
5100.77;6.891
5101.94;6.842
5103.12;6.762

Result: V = 1.0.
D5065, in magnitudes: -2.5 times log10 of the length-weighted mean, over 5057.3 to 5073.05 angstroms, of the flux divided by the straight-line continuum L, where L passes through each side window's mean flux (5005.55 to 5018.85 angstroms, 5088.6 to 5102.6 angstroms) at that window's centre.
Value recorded 0.055 mag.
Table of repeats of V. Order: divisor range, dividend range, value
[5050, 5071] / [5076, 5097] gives 1.00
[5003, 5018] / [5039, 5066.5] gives 0.94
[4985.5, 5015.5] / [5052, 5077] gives 0.96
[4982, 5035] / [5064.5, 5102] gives 0.98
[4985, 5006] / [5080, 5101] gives 0.99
